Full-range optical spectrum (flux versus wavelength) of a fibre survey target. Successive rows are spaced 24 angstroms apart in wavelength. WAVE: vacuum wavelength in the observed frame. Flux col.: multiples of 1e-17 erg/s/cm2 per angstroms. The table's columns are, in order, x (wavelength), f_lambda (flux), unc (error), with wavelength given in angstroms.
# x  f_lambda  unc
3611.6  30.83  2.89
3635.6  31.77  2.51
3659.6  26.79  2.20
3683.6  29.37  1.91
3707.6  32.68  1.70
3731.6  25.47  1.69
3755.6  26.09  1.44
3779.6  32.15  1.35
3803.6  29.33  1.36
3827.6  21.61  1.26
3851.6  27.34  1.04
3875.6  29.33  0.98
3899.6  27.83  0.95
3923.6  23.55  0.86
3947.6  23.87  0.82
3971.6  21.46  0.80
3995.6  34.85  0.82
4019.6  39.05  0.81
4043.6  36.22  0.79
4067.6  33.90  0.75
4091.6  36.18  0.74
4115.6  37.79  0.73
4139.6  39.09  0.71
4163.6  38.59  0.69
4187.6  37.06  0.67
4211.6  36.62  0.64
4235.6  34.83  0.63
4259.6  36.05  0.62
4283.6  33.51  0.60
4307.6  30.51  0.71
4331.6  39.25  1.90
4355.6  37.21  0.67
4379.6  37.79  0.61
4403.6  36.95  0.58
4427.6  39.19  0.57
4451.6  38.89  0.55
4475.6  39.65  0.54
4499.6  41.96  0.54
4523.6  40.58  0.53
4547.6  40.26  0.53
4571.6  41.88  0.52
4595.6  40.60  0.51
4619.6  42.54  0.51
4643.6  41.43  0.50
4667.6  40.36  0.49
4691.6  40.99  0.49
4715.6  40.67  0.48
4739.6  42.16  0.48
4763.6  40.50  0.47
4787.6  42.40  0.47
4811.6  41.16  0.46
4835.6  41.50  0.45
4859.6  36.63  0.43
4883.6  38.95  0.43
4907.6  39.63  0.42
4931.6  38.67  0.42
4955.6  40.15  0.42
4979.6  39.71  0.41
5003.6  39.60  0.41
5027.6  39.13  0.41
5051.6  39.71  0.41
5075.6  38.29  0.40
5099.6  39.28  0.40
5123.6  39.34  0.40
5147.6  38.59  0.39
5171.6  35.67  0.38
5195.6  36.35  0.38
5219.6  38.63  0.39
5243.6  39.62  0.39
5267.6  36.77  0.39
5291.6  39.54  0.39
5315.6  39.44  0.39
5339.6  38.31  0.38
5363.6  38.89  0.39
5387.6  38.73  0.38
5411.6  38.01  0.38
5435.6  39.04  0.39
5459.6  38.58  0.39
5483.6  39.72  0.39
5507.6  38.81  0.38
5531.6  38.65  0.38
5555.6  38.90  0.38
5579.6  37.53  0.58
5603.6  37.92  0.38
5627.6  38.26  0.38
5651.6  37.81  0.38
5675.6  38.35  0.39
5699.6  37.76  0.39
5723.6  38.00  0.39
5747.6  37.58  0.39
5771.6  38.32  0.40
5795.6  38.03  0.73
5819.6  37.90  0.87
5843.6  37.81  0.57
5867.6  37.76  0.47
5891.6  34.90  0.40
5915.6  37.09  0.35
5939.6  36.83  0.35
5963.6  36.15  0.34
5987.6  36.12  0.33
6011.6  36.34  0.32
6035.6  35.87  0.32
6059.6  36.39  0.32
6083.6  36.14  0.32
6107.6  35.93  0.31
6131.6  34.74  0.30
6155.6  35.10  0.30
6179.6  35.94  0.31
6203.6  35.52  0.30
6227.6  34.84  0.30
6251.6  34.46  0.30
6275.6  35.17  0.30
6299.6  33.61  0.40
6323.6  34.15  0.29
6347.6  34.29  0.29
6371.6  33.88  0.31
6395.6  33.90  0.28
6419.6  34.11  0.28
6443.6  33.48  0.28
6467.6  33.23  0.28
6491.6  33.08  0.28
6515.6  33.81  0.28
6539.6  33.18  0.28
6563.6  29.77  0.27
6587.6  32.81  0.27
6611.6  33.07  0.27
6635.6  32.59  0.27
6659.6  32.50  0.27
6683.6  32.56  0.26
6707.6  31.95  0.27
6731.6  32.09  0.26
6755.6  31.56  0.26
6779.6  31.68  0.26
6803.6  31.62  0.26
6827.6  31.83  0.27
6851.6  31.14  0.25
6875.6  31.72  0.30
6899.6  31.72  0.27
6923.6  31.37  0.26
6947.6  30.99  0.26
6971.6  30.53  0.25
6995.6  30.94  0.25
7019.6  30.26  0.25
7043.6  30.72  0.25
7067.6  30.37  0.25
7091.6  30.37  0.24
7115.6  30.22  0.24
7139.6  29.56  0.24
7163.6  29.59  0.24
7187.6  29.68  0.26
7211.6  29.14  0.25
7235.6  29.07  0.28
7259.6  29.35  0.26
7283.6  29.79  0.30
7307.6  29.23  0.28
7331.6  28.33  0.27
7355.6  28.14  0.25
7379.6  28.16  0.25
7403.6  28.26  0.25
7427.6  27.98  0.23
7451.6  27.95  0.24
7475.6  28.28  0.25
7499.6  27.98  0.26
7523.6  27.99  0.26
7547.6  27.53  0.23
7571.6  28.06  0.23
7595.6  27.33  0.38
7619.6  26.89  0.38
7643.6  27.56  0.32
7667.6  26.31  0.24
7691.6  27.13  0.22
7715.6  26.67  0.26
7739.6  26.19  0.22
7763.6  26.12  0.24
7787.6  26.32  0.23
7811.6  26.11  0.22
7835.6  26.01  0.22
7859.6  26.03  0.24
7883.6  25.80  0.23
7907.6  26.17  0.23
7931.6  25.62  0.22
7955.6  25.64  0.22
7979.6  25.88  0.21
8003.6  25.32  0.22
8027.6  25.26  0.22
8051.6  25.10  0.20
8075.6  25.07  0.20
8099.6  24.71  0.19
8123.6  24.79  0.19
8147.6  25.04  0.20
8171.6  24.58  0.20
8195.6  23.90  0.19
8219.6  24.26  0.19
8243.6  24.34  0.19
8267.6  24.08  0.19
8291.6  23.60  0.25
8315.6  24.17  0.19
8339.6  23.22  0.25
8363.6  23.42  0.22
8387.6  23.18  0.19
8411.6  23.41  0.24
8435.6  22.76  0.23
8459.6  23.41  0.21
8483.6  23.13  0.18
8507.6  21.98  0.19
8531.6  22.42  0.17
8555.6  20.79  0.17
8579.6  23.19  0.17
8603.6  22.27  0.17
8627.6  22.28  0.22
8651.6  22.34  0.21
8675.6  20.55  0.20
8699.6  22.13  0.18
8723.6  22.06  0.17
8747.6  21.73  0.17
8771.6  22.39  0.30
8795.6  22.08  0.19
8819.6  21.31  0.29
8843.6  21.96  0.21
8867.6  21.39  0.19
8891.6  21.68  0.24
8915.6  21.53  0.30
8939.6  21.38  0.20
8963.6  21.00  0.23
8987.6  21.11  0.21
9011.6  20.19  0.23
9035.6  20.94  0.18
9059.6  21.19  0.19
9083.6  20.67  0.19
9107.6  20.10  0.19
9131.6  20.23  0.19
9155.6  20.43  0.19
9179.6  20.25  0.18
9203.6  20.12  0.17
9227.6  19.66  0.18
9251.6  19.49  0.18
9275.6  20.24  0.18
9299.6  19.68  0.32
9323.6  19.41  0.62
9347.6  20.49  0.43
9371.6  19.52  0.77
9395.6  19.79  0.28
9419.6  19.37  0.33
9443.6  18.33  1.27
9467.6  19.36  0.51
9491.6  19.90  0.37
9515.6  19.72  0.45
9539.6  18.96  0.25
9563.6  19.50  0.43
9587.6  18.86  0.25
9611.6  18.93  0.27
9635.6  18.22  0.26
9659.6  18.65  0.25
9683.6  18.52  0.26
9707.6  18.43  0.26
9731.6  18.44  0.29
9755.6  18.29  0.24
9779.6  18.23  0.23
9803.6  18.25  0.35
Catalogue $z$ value 0.000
